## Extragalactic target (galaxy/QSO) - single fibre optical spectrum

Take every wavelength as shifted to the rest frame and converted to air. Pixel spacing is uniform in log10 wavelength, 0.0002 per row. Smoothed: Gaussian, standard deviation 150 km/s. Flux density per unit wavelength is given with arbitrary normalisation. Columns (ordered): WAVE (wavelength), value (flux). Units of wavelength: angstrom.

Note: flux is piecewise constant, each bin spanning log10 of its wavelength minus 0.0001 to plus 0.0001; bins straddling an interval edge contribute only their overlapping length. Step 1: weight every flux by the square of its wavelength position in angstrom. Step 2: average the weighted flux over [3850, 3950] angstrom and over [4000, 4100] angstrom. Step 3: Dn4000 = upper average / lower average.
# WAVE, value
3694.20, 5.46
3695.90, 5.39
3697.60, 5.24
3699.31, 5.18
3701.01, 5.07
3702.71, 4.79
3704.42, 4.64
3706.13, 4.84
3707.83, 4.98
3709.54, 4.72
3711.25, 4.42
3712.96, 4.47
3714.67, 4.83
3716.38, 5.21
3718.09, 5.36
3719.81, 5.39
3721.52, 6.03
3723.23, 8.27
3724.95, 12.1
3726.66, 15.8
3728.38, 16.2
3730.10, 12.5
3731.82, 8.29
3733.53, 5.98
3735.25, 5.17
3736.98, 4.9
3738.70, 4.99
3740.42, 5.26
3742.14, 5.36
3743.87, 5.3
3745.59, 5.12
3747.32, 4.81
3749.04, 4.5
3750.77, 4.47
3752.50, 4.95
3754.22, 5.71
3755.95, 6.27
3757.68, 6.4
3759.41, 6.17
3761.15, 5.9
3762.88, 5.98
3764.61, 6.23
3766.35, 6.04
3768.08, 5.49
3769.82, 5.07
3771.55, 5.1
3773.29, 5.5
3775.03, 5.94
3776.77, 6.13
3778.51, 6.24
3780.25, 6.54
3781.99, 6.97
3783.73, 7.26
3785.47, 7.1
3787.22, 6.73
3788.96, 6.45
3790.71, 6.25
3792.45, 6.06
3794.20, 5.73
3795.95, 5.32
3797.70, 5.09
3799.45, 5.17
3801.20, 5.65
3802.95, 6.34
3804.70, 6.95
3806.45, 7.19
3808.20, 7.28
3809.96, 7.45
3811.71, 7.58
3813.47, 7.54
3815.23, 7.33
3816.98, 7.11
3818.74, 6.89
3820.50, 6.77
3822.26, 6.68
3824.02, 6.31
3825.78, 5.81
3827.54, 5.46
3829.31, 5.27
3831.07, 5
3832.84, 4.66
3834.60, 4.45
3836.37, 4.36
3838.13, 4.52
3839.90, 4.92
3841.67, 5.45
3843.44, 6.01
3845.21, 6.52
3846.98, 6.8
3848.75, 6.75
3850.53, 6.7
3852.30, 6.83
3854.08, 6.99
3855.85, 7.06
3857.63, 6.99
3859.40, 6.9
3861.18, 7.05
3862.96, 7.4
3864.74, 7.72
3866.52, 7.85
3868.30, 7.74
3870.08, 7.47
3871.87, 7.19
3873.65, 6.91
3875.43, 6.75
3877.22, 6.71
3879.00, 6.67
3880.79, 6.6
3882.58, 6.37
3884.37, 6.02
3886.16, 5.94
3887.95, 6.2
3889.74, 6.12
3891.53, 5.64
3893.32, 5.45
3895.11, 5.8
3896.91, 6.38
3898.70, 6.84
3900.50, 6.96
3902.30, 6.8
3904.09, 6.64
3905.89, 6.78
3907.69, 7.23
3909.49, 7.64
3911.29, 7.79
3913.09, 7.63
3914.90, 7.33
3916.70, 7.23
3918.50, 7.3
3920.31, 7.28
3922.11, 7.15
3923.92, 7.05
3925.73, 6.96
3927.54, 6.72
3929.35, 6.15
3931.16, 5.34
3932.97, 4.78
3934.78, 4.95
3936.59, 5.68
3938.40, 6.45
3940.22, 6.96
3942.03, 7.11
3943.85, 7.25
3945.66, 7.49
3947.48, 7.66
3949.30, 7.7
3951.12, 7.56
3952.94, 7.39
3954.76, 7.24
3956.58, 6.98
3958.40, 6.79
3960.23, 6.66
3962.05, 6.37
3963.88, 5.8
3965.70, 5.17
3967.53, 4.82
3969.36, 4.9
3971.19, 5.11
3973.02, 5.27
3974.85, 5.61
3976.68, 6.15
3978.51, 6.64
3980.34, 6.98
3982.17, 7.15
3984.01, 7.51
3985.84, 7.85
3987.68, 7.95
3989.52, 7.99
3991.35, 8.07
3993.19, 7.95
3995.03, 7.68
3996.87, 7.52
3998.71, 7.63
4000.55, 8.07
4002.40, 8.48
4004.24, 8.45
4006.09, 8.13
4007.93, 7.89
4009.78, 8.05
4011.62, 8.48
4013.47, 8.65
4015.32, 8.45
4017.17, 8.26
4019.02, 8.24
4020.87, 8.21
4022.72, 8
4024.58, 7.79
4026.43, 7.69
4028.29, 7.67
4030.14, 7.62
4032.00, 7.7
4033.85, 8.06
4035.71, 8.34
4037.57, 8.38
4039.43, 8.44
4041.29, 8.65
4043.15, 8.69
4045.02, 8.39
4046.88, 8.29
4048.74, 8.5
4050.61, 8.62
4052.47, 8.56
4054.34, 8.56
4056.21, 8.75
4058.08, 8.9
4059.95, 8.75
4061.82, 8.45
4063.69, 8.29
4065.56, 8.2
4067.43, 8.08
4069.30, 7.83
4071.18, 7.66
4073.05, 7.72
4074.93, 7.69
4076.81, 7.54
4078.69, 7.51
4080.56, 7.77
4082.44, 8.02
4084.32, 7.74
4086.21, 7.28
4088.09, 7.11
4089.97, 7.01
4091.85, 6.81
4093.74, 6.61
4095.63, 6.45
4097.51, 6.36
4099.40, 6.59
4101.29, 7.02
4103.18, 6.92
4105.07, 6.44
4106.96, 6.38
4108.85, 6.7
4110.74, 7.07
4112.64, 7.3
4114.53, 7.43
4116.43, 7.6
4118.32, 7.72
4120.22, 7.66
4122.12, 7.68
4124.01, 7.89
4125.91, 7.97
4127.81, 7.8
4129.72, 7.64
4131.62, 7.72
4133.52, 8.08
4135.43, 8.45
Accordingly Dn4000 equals 1.27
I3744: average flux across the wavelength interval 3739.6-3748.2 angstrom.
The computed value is 5.17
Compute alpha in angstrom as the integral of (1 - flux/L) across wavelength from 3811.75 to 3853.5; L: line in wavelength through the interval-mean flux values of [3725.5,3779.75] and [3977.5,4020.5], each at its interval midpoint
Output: 5.6 angstrom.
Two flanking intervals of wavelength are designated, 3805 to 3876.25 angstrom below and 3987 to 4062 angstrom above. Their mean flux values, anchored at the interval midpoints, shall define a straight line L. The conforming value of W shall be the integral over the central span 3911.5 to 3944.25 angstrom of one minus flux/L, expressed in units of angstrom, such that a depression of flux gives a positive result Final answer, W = 3.08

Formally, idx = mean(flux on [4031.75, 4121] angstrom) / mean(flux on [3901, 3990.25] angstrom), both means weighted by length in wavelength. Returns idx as 1.1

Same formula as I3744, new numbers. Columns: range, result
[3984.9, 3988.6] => 7.9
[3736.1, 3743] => 5.13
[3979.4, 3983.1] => 7.06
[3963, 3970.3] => 5.17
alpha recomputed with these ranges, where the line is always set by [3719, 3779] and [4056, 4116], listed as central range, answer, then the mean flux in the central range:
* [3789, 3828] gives 1.96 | 6.46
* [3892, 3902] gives 1.02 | 6.29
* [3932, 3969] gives 3.18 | 6.51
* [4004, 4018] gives -1.98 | 8.29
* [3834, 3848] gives 2.99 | 5.41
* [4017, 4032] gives -1.26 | 7.9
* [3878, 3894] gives 1.96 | 6.13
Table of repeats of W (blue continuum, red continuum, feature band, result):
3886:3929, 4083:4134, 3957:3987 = 3.2 angstrom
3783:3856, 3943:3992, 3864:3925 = -3.5 angstrom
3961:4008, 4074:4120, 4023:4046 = -3.5 angstrom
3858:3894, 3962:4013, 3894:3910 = 0.2 angstrom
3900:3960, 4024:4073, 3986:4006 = -0.8 angstrom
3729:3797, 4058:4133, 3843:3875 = -3.0 angstrom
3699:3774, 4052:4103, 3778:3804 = 1.0 angstrom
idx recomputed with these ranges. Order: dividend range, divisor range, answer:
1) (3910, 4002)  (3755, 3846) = 1.12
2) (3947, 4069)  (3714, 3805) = 1.19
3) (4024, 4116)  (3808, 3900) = 1.20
